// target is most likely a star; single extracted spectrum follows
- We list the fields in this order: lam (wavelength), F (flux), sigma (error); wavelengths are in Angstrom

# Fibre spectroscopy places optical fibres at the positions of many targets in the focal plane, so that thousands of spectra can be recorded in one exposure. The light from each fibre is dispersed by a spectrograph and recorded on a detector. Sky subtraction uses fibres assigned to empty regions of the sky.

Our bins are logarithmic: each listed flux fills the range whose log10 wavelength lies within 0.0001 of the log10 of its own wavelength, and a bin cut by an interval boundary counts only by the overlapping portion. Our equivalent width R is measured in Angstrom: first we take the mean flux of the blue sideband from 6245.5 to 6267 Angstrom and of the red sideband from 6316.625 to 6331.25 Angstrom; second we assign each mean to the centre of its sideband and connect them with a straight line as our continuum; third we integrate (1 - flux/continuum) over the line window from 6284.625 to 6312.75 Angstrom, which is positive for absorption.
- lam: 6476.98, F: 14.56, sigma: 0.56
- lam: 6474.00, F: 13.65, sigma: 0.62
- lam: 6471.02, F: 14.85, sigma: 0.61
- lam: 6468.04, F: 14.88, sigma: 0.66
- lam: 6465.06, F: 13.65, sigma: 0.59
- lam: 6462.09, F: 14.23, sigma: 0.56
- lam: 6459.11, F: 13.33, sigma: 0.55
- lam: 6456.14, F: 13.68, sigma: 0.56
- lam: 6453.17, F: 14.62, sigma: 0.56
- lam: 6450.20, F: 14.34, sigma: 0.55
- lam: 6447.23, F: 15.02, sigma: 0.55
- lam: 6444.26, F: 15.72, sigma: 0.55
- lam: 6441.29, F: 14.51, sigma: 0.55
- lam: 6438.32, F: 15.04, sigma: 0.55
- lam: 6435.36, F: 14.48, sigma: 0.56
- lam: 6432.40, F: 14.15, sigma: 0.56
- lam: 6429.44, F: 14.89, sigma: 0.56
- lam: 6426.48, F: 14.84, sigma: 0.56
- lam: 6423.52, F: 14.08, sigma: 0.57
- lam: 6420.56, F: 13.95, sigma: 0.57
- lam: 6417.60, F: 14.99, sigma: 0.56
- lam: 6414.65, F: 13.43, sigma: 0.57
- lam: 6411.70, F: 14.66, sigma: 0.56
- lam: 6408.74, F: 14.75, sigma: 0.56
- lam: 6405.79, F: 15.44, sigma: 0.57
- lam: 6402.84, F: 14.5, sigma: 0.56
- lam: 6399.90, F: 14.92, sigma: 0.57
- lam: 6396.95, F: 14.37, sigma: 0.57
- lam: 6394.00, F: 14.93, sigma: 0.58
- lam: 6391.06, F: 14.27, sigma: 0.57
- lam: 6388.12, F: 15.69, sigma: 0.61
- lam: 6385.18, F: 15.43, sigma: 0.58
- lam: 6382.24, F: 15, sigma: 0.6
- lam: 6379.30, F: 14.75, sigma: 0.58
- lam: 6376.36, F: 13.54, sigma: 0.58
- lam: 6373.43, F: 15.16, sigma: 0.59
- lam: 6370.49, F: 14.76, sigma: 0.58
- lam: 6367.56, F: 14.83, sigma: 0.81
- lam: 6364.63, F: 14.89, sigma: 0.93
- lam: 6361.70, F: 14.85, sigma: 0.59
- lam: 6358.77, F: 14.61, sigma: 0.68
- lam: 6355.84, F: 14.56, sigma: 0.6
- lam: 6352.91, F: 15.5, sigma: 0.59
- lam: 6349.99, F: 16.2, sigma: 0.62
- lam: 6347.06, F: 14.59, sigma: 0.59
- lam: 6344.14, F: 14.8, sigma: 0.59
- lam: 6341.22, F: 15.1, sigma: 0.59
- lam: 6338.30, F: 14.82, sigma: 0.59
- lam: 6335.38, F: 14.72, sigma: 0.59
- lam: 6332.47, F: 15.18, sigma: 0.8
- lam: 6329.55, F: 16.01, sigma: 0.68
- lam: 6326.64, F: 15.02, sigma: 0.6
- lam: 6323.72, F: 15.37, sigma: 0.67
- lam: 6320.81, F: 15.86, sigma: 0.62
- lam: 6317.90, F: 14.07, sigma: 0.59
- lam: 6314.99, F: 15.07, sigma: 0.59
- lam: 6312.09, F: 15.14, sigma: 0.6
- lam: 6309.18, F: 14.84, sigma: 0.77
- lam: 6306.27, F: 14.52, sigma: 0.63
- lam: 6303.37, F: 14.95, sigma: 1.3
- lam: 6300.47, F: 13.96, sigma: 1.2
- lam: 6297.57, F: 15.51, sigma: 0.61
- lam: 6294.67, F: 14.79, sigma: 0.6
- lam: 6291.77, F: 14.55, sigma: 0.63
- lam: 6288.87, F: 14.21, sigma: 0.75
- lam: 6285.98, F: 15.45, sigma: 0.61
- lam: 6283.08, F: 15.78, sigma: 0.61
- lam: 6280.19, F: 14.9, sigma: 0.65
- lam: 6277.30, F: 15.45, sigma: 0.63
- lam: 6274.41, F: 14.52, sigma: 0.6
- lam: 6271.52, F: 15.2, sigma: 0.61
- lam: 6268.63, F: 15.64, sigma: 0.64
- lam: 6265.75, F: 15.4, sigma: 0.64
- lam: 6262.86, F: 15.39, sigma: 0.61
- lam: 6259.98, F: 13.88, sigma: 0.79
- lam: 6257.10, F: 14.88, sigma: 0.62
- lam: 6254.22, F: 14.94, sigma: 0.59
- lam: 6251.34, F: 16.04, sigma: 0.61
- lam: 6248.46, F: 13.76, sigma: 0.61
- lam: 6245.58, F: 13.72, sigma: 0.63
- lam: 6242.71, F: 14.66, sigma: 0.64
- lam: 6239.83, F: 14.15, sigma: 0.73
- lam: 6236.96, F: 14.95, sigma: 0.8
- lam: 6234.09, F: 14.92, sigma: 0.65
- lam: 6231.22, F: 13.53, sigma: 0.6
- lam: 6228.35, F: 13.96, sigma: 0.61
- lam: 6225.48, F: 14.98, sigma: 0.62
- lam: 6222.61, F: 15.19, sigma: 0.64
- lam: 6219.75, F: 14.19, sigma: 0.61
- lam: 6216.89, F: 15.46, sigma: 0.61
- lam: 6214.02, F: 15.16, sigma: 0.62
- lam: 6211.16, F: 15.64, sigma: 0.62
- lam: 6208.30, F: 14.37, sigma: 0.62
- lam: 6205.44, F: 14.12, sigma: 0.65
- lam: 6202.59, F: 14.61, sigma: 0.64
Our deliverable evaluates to 0.6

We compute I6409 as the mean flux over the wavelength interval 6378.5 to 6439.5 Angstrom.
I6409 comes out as 14.7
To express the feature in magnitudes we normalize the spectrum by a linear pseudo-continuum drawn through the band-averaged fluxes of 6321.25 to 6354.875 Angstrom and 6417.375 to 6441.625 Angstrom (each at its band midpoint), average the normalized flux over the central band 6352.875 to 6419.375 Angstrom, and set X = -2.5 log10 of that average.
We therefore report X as 0.01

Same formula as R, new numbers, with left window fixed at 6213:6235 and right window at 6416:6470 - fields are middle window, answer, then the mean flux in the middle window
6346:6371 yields -0.78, 15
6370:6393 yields -0.49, 14.8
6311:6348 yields -1.27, 15.1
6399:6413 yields -0.34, 14.9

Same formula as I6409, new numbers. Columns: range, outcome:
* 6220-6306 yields 14.8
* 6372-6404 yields 14.8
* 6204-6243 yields 14.7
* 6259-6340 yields 15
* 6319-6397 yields 15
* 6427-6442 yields 14.6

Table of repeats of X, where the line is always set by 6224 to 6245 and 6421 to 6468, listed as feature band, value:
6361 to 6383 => -0.02 mag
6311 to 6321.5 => -0.04 mag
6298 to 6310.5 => -0.02 mag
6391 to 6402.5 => -0.02 mag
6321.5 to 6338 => -0.06 mag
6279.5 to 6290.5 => -0.05 mag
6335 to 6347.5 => -0.03 mag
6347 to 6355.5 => -0.07 mag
